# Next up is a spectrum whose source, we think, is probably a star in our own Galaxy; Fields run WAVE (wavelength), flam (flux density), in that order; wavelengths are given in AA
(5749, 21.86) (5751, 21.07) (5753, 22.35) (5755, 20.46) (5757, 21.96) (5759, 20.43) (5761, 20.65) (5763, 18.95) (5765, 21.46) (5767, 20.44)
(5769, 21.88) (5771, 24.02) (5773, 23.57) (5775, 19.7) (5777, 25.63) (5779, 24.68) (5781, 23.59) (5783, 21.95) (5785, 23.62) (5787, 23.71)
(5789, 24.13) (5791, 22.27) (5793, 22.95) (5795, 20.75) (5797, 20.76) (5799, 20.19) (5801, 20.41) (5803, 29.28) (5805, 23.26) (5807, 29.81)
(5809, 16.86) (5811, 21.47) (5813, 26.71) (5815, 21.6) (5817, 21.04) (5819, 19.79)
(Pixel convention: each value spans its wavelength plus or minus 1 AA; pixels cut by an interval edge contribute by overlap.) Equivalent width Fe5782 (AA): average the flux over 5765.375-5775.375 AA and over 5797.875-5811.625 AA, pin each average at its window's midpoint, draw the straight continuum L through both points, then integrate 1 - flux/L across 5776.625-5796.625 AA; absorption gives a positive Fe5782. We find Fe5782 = -0.6 AA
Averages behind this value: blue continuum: 22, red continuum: 23.1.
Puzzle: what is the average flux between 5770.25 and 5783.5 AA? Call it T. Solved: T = 23.3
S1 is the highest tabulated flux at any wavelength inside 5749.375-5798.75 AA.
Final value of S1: 25.63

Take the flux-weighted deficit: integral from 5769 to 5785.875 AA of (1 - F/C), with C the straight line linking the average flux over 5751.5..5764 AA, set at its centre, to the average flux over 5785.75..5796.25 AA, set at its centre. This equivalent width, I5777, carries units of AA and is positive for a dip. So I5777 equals -1.0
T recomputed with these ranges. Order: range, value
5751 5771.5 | 21.2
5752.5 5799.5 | 22.1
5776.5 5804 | 23.1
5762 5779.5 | 22.2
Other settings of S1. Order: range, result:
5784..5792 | 24.13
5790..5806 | 29.28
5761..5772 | 24.02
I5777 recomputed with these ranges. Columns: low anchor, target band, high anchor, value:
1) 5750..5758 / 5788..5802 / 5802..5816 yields 1.08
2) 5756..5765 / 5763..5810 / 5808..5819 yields -3.93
